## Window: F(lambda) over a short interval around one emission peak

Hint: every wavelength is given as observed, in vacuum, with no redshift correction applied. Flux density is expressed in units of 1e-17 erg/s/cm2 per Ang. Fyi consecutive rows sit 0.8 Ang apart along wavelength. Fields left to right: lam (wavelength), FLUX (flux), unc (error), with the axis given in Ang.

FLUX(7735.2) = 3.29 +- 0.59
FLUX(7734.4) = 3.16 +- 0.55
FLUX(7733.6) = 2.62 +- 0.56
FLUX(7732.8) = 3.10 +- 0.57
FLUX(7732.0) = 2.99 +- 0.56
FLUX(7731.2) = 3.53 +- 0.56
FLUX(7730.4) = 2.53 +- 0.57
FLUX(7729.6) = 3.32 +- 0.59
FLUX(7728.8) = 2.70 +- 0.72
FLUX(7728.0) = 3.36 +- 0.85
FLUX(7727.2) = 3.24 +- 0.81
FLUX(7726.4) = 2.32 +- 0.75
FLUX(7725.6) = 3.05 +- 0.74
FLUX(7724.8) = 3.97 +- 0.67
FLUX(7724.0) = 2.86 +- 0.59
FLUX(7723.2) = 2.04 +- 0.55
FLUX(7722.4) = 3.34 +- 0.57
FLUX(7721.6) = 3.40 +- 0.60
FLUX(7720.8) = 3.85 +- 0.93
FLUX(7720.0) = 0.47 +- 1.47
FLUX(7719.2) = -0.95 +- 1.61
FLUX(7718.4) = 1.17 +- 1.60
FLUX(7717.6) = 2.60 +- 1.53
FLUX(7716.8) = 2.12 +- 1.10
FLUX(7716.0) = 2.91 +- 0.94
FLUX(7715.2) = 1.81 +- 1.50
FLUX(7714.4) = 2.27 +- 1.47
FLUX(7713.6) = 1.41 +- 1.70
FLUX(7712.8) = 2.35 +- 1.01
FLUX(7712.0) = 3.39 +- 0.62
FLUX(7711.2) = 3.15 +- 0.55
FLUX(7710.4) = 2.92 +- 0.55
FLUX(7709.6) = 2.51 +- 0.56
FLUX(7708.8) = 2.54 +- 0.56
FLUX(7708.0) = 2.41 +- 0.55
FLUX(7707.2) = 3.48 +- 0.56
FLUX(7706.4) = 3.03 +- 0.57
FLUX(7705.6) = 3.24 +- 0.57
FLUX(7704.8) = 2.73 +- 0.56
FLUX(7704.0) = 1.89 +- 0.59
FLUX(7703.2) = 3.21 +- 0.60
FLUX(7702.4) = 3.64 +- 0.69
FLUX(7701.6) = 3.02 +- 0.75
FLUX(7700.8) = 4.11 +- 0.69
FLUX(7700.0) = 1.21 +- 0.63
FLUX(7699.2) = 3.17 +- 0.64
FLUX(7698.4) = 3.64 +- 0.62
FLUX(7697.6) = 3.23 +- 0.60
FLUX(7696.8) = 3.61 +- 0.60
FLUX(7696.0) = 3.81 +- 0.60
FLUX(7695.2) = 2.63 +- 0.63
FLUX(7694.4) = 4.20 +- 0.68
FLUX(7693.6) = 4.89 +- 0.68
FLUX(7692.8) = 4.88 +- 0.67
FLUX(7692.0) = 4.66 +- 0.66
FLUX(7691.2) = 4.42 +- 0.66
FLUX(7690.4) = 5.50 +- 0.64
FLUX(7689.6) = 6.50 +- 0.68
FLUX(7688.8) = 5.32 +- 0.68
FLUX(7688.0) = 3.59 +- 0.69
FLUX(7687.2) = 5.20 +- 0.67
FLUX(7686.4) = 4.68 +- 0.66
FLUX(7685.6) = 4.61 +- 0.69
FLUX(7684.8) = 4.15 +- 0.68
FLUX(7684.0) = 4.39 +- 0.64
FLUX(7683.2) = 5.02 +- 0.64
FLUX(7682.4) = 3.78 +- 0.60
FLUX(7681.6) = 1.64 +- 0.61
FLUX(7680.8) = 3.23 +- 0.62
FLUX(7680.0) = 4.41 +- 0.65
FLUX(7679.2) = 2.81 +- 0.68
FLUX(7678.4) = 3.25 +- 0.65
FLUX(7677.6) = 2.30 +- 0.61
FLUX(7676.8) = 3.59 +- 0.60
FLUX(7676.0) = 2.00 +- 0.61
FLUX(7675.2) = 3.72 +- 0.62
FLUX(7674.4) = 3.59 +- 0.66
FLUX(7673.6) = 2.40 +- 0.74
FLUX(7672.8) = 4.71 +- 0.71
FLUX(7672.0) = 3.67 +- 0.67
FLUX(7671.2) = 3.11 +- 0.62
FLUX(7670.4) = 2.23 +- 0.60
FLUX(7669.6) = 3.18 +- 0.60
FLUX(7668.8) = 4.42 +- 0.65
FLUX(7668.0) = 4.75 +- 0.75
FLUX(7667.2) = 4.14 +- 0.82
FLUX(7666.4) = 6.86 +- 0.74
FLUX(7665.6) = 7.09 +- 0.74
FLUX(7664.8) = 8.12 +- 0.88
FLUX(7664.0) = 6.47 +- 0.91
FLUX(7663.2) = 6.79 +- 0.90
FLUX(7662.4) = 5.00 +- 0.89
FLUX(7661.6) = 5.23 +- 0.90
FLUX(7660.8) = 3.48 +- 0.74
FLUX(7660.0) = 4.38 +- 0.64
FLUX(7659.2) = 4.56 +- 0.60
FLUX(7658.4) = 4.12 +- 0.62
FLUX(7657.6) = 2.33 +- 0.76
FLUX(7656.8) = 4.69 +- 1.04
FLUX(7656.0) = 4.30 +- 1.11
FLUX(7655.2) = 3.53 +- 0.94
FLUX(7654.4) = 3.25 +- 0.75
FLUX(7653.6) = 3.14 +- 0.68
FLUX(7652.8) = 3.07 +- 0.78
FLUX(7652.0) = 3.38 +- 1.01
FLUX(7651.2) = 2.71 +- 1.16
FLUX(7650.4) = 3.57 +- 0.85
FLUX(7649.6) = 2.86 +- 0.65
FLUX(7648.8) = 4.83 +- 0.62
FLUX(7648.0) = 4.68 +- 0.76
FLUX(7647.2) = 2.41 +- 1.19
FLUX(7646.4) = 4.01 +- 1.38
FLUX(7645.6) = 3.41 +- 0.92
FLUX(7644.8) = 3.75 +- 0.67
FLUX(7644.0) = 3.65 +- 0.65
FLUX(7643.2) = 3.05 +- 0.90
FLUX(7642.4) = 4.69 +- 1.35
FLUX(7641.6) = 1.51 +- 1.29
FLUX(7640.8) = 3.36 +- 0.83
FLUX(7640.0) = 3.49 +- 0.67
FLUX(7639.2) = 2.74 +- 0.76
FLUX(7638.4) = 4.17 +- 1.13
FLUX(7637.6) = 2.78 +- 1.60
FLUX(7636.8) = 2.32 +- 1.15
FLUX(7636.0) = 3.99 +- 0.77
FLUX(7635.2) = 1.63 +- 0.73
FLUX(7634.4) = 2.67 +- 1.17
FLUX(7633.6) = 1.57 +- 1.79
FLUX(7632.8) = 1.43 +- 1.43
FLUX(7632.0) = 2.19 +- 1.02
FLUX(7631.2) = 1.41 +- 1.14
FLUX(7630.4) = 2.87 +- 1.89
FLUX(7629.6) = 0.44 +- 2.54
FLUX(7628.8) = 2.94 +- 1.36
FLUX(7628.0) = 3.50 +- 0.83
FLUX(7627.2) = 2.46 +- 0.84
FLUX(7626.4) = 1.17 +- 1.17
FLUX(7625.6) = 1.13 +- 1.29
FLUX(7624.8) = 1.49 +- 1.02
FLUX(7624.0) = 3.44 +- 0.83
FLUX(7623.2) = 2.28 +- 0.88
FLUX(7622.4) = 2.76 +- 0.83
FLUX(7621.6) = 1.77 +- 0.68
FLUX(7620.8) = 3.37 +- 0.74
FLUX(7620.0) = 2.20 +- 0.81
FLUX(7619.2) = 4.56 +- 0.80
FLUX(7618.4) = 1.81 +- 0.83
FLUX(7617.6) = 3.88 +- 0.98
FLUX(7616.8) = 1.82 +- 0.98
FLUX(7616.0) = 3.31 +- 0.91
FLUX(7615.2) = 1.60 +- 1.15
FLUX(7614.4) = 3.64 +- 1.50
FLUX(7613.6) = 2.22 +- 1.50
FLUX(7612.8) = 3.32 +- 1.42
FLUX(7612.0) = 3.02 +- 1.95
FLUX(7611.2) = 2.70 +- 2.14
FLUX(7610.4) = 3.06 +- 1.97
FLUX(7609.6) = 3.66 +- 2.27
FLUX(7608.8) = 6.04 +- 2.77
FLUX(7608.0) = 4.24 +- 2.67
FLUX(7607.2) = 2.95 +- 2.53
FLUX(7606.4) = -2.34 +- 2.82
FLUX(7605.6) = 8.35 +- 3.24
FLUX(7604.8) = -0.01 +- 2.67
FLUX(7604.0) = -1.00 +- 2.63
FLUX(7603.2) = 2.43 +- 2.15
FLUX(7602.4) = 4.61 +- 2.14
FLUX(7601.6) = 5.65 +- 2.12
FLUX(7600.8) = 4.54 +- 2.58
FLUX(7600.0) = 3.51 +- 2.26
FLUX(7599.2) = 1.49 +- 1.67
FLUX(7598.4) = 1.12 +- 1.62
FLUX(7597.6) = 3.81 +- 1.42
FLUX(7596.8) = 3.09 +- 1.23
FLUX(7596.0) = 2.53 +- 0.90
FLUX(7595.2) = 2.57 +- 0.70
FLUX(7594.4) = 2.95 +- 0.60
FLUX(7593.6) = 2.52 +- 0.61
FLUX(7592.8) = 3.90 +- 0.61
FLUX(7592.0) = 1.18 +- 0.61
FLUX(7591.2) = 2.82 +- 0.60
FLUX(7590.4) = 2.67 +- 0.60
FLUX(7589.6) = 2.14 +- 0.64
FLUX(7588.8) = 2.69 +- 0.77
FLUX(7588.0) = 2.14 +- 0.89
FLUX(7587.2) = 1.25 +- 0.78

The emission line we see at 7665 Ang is Halpha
